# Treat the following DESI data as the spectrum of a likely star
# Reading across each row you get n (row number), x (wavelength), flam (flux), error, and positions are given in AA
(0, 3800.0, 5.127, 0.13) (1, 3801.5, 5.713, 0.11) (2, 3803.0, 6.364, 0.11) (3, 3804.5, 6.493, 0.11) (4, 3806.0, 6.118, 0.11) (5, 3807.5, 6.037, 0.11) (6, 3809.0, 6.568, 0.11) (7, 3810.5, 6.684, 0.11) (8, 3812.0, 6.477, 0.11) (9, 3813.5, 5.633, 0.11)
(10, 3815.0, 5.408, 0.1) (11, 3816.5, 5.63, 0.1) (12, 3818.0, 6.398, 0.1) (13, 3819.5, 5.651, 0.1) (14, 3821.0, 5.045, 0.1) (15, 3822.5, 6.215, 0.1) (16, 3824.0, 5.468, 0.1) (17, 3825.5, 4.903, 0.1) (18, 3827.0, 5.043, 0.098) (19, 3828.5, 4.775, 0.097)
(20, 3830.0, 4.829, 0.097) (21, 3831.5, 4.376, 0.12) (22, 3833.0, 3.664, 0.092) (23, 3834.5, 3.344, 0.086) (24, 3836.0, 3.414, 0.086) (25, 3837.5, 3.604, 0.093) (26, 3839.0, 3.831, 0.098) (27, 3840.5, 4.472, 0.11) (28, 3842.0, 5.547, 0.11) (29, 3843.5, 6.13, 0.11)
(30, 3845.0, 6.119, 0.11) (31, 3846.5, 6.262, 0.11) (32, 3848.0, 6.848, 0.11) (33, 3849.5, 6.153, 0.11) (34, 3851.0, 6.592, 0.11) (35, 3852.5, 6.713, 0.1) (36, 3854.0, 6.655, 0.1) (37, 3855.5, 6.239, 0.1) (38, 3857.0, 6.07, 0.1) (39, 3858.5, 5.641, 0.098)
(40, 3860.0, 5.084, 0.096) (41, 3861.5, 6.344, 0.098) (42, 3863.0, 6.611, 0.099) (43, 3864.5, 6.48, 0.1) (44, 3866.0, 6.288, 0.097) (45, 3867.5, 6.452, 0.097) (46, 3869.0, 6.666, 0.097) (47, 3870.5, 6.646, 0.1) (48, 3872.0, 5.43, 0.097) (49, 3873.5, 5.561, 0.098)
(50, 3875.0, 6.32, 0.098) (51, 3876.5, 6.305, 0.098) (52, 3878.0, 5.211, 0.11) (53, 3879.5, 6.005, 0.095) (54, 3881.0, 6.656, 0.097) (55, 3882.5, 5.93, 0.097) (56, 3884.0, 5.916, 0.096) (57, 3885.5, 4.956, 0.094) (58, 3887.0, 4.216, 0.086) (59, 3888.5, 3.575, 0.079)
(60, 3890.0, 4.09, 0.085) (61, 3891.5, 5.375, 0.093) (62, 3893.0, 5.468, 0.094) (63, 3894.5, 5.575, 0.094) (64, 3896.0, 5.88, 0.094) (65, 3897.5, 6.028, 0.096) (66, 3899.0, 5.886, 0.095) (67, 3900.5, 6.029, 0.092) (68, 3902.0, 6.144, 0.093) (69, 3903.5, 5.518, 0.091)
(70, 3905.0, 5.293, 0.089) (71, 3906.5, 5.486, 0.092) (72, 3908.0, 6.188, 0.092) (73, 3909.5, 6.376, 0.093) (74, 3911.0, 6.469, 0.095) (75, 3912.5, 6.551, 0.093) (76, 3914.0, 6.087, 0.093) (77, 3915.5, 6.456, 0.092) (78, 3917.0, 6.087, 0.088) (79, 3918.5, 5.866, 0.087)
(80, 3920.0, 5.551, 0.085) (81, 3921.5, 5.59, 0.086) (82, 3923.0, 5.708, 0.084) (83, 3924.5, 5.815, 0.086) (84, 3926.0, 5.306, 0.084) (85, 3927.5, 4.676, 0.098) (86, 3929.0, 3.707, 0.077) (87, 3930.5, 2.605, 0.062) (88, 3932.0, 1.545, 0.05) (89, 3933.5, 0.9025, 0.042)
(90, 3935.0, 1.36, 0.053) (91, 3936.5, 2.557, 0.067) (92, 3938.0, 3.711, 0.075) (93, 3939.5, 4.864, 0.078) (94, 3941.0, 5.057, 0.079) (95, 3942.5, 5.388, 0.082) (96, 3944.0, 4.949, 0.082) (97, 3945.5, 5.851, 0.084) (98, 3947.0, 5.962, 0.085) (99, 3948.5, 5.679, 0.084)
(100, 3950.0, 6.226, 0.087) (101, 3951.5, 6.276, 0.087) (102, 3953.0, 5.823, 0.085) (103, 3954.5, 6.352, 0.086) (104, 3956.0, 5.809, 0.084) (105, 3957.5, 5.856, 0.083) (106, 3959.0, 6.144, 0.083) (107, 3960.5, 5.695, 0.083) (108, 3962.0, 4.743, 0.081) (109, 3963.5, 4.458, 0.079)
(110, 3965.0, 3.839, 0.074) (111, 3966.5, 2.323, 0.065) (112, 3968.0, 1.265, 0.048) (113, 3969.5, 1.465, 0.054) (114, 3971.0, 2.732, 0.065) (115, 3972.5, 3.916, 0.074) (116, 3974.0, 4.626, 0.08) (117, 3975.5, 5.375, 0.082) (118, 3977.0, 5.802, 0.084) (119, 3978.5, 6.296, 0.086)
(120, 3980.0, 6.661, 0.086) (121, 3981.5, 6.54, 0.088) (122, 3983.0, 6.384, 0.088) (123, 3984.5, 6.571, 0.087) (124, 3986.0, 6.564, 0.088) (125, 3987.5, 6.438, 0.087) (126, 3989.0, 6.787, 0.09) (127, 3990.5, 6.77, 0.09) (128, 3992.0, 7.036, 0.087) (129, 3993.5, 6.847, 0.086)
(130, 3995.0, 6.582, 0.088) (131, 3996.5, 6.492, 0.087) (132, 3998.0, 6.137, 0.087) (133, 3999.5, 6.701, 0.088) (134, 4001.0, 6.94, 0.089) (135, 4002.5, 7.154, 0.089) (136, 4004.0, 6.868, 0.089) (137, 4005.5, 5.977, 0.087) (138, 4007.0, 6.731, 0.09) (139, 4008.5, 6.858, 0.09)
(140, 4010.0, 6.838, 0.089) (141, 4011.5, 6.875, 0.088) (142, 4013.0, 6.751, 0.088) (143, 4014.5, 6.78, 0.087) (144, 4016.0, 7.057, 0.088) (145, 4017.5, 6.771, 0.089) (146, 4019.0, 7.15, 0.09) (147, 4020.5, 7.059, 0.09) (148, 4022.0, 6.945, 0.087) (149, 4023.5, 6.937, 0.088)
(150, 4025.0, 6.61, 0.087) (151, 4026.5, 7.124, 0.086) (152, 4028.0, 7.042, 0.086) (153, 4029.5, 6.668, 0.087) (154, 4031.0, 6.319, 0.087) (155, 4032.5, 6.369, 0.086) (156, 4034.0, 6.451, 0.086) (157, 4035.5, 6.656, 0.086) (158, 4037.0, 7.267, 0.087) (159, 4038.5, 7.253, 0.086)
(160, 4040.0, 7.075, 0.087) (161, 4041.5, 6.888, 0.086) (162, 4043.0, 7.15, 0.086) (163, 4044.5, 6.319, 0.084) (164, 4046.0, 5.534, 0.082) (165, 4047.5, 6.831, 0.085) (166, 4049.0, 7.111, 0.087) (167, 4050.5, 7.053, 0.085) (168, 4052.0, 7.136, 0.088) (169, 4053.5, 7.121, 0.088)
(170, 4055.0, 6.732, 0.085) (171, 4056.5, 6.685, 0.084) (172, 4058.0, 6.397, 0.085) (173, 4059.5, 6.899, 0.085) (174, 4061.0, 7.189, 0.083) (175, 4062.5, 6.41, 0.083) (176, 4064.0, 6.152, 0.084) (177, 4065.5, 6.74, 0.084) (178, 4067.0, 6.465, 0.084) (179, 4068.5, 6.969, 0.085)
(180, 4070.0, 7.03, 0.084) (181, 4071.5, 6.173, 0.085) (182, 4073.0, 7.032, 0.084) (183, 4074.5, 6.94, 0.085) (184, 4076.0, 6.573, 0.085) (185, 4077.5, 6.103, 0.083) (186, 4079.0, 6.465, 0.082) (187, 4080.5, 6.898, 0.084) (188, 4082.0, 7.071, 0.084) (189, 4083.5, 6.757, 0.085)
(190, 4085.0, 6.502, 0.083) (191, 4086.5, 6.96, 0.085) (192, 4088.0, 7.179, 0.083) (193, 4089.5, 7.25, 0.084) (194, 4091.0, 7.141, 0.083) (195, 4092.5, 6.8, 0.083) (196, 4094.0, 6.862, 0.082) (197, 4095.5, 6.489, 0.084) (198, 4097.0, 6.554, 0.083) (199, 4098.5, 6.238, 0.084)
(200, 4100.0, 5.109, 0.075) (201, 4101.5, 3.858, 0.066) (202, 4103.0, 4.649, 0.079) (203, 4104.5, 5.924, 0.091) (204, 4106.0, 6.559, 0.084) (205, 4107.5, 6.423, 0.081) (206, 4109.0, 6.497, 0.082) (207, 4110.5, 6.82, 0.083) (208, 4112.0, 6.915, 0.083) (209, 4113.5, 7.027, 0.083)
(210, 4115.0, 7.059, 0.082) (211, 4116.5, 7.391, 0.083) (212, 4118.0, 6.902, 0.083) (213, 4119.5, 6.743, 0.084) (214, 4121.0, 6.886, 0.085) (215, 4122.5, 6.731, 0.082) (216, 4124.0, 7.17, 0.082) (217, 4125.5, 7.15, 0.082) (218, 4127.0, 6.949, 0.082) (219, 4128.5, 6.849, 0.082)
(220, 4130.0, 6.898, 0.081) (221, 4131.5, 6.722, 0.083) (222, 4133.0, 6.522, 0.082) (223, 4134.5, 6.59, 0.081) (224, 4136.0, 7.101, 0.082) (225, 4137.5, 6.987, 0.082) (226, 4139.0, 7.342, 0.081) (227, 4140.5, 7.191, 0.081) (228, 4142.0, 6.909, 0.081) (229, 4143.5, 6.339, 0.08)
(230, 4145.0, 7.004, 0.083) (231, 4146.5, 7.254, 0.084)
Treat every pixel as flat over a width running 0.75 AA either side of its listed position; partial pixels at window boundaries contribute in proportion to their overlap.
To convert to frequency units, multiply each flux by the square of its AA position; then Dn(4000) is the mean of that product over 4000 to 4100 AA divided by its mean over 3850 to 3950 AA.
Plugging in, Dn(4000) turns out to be 1.34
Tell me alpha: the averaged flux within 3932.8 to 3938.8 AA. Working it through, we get 2.17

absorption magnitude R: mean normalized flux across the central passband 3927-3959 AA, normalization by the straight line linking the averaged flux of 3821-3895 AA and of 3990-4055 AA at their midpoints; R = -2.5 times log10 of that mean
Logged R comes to 0.33 mag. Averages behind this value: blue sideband 5.51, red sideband 6.8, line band 4.57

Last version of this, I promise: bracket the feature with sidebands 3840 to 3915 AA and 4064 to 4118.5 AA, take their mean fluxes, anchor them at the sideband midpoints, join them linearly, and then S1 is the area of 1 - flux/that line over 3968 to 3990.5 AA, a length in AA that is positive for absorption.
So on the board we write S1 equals 3.2 AA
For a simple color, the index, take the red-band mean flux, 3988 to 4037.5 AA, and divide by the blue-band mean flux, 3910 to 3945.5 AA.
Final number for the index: 1.45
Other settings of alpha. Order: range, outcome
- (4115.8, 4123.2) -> 6.93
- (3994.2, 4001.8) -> 6.58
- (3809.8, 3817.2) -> 5.96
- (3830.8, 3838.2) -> 3.68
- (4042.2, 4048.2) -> 6.46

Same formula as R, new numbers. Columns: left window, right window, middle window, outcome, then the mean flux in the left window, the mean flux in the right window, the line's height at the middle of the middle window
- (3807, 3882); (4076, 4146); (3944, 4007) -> 0.094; 5.69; 6.66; 6.17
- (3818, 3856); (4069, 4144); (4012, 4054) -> -0.090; 5.29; 6.67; 6.29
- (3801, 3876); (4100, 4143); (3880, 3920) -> 0.040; 5.7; 6.64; 5.91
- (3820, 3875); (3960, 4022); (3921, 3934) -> 0.388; 5.55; 5.89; 5.74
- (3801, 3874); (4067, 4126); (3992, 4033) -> -0.077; 5.69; 6.61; 6.31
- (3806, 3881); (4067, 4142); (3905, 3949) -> 0.216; 5.68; 6.67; 6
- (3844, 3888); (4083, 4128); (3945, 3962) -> 0.060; 6.07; 6.58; 6.26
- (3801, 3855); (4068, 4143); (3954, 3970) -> 0.357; 5.54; 6.68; 6.09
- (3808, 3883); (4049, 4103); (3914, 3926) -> 0.025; 5.69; 6.61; 5.98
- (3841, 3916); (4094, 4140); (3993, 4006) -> -0.065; 5.92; 6.58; 6.26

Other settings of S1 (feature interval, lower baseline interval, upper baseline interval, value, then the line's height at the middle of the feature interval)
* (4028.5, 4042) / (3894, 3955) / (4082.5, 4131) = -1.6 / 6.05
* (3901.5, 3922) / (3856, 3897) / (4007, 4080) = -0.1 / 5.95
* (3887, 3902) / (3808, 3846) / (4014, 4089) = 0.9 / 5.66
